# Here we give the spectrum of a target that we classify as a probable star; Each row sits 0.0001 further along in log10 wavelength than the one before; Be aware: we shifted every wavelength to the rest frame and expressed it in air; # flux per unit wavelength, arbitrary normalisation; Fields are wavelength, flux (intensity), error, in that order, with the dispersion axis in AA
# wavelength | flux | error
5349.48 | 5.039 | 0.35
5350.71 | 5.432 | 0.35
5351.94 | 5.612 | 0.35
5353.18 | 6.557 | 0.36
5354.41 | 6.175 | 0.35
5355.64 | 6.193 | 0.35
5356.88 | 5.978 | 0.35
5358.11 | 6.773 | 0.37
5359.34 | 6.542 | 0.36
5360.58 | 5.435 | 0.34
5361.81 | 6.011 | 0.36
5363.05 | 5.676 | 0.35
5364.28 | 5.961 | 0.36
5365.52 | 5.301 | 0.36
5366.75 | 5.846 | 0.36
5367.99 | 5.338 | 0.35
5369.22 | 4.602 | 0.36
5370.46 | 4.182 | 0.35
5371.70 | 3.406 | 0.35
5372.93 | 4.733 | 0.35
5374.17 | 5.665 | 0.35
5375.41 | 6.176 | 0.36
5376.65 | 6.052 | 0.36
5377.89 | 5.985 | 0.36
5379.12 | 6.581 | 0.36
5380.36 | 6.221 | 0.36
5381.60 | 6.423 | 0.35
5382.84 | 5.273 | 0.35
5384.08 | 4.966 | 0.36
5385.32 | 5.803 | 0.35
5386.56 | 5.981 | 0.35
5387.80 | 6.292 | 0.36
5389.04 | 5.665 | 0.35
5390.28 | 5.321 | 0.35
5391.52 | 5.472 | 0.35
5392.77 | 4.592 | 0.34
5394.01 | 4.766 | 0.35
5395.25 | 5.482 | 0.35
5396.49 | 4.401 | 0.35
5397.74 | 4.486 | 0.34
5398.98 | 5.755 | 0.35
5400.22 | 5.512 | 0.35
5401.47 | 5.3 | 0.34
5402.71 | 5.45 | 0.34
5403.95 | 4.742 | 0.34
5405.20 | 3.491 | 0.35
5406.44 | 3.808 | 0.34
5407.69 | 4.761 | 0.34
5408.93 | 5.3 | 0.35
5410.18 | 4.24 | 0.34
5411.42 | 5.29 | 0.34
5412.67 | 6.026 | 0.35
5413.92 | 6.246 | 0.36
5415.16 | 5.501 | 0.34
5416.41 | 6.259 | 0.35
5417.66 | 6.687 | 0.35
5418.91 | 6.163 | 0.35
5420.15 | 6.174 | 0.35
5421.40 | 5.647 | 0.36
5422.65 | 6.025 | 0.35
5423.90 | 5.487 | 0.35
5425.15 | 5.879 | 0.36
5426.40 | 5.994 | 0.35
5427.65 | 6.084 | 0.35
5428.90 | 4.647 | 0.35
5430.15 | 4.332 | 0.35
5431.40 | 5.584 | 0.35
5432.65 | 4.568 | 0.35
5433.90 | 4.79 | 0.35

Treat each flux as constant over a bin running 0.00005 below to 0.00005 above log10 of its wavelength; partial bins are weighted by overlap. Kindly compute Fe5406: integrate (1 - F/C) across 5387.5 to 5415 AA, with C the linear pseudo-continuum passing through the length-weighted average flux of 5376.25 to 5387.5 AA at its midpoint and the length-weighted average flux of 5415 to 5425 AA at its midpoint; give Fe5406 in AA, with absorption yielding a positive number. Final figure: 4.0 AA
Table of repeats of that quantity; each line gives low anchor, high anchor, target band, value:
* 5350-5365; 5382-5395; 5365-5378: 1.29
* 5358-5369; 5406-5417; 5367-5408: 2.23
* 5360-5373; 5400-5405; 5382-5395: -0.83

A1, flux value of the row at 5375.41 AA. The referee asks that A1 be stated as 6.176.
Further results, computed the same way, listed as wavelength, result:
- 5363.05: 5.676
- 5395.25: 5.482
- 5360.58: 5.435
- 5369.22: 4.602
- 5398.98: 5.755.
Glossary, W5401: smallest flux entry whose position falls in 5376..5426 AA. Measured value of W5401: 3.491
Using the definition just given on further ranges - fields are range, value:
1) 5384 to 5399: 4.401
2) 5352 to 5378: 3.406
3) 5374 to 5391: 4.966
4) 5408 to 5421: 4.24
